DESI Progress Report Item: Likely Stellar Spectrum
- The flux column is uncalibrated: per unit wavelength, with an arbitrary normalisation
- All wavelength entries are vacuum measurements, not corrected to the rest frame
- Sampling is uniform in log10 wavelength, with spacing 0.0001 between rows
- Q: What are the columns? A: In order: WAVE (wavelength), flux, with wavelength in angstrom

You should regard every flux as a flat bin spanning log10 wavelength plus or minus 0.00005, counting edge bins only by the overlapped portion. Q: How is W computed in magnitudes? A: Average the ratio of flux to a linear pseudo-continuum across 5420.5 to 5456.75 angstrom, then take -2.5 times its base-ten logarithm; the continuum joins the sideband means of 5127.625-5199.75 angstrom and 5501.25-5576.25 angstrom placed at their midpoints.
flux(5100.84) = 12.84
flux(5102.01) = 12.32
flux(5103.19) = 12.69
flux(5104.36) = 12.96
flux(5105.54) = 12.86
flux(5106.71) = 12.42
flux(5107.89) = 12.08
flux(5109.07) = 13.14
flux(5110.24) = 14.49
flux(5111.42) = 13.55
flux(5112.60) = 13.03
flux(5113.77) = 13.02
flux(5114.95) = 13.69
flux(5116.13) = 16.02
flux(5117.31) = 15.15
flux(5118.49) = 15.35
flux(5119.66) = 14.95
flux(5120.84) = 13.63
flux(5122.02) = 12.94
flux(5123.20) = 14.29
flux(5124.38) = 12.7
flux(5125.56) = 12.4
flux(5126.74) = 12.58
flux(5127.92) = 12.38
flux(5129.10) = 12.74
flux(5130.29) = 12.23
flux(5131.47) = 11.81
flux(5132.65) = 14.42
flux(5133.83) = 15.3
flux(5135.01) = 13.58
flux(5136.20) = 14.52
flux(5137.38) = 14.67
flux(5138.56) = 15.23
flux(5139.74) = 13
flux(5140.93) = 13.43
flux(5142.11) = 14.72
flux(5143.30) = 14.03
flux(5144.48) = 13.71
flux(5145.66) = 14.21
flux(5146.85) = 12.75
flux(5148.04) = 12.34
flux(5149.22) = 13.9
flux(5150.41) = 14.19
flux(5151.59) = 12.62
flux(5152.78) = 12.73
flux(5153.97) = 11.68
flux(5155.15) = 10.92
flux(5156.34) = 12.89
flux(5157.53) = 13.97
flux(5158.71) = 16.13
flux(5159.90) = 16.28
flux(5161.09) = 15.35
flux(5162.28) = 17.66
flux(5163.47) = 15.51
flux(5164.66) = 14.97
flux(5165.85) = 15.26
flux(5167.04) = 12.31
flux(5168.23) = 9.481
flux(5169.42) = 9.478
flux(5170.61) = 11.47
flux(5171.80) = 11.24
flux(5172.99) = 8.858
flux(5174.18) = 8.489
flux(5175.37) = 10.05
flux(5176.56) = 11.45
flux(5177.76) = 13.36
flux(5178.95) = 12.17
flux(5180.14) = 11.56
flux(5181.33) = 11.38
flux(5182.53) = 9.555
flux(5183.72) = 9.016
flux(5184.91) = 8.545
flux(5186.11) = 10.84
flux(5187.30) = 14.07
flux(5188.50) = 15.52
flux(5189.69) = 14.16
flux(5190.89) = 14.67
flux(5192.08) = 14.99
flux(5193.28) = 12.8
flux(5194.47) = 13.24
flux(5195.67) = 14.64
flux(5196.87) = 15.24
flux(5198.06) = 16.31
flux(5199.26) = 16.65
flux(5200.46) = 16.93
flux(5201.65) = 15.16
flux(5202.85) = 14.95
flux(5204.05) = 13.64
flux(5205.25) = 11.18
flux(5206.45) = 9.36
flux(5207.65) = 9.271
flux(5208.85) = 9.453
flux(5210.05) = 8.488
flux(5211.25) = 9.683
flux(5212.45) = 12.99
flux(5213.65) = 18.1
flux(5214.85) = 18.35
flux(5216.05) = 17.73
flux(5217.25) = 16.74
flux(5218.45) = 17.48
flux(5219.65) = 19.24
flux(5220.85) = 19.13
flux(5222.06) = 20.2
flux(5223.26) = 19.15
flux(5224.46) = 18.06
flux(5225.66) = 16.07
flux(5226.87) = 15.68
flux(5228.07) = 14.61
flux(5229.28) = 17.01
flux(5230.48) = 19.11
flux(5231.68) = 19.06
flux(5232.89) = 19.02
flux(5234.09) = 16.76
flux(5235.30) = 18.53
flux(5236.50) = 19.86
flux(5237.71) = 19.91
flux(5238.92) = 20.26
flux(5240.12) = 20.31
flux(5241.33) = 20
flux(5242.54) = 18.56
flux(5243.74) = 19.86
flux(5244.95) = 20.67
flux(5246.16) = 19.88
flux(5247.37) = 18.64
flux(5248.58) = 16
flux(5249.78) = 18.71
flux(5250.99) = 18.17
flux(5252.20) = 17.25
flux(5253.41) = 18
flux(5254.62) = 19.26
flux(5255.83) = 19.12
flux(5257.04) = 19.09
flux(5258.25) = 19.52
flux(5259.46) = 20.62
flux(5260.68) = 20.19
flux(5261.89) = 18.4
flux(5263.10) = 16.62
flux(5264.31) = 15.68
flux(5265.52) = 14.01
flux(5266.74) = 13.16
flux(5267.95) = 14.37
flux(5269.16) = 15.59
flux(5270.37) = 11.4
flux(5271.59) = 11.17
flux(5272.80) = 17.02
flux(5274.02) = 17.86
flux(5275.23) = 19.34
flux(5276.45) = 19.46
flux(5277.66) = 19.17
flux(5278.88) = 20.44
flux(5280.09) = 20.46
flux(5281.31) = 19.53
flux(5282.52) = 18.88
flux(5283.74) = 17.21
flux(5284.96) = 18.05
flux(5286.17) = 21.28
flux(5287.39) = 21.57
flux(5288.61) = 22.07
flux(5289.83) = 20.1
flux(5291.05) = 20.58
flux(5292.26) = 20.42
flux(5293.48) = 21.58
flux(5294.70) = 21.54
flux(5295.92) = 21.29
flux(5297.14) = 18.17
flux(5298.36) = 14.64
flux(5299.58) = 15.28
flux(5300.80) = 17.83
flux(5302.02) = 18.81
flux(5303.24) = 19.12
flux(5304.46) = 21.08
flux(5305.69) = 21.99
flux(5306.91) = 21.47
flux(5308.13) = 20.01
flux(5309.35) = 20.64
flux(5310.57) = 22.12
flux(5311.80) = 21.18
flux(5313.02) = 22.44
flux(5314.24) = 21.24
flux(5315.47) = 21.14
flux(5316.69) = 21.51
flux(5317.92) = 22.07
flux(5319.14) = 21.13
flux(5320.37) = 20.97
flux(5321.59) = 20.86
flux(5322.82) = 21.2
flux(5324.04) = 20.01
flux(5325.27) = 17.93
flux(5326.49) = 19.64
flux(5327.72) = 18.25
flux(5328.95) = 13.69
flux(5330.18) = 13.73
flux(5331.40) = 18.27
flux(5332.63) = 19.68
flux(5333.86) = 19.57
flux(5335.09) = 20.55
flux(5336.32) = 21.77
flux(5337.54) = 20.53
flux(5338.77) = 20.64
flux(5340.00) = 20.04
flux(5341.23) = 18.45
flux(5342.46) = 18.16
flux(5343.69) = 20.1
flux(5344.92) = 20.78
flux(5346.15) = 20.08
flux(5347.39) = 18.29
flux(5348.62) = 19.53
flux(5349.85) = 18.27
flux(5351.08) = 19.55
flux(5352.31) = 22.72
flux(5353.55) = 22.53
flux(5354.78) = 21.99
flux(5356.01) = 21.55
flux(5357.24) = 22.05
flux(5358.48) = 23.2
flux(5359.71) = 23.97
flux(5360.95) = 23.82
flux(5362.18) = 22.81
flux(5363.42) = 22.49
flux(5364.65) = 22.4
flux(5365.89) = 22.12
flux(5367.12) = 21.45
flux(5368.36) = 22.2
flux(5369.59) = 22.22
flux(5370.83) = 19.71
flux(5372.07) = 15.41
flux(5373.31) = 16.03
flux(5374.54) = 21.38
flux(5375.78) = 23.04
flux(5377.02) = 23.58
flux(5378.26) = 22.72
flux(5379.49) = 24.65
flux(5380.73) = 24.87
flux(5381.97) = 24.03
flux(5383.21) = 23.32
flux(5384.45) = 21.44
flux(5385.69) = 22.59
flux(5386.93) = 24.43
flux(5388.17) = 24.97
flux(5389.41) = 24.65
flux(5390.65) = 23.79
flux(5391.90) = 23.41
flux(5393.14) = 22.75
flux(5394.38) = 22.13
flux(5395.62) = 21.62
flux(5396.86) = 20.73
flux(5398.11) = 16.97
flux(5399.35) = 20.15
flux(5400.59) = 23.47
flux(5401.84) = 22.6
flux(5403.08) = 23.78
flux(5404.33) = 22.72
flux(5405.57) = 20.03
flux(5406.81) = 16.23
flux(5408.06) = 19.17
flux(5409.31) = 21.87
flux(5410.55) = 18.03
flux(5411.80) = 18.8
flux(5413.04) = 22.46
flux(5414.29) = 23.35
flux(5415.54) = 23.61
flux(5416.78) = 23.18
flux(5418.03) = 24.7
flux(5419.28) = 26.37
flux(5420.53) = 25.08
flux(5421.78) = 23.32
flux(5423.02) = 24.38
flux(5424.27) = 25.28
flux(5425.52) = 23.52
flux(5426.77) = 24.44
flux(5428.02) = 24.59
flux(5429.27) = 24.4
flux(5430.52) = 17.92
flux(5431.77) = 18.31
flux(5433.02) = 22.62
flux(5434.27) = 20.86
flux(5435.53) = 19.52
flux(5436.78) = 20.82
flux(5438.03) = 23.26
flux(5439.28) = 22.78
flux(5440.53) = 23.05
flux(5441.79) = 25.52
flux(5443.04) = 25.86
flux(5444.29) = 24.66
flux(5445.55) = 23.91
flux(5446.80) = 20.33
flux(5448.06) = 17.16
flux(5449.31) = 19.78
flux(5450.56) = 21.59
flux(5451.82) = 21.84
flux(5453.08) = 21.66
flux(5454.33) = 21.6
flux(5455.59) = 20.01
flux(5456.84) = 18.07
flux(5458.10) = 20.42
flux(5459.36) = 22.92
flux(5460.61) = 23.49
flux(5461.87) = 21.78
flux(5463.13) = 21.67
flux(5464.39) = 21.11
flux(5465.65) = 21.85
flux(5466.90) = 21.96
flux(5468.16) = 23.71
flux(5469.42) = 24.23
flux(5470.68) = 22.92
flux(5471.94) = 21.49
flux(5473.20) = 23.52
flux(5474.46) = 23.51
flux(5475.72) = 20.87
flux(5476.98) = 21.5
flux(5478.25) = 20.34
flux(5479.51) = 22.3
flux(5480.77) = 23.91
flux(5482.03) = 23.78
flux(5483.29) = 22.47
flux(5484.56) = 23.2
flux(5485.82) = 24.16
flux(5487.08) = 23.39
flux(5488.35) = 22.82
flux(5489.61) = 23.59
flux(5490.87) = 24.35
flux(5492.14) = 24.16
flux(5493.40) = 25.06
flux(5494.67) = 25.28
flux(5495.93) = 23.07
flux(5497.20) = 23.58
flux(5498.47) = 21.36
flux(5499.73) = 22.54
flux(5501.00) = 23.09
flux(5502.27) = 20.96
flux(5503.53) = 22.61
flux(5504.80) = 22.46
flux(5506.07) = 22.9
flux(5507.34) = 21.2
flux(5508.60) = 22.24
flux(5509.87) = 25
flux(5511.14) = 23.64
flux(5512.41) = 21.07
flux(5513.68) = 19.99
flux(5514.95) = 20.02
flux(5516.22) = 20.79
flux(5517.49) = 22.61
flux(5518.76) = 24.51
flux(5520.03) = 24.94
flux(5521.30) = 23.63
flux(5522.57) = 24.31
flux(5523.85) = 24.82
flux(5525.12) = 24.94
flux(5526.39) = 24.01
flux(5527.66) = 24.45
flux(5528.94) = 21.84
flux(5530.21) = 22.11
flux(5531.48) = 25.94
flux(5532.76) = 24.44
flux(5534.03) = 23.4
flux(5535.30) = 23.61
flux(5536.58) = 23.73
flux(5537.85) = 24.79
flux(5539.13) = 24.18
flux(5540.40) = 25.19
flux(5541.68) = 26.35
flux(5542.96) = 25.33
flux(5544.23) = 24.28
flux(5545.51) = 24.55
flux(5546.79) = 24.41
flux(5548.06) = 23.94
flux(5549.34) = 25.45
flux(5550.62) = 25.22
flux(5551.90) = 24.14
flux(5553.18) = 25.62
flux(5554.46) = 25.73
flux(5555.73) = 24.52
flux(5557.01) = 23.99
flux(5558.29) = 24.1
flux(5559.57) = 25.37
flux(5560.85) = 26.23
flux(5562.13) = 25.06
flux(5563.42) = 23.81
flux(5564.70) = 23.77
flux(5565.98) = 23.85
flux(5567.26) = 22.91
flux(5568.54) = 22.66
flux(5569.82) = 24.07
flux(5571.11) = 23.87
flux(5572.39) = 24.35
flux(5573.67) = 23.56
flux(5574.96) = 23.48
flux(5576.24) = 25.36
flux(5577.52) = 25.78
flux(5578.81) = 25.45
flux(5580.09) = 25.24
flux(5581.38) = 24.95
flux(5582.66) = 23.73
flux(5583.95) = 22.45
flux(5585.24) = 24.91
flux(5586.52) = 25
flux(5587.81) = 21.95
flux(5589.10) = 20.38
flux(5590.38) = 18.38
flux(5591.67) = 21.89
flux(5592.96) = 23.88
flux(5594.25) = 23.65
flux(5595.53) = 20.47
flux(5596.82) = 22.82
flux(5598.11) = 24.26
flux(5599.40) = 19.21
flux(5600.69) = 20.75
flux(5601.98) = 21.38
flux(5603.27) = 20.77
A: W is -0.06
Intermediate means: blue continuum 13.1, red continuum 23.8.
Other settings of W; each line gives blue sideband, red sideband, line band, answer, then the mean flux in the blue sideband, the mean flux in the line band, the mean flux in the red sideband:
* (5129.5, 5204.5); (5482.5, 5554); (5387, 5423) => -0.10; 13.3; 22.2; 23.6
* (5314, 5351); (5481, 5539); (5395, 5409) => 0.02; 19.6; 20.7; 23.3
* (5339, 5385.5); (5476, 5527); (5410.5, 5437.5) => -0.03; 21.4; 22.6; 23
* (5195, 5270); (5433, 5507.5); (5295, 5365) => -0.06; 16.9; 20.2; 22.4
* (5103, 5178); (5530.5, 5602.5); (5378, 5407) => -0.15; 13.3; 22.5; 23.9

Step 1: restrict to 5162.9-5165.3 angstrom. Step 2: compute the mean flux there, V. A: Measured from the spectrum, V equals 15.2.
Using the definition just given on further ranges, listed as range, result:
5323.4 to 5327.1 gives 19.3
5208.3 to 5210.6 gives 8.97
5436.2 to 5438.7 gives 22.1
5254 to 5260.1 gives 19.5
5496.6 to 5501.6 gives 22.6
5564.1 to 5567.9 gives 23.5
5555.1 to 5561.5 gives 24.8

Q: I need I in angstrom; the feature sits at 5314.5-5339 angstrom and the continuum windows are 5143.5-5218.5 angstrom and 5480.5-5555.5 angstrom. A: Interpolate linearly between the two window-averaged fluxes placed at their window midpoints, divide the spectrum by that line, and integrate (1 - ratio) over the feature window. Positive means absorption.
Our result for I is -2.8 angstrom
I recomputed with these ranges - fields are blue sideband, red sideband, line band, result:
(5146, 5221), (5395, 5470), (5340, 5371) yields -3.1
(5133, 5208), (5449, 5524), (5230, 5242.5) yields -3.4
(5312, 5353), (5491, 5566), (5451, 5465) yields 0.6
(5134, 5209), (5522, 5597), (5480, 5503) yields -1.3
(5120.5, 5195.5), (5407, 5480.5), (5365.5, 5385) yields -1.8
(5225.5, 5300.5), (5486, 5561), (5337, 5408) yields -3.2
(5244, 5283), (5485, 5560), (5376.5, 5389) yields -1.9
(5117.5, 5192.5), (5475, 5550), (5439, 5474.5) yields -0.6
